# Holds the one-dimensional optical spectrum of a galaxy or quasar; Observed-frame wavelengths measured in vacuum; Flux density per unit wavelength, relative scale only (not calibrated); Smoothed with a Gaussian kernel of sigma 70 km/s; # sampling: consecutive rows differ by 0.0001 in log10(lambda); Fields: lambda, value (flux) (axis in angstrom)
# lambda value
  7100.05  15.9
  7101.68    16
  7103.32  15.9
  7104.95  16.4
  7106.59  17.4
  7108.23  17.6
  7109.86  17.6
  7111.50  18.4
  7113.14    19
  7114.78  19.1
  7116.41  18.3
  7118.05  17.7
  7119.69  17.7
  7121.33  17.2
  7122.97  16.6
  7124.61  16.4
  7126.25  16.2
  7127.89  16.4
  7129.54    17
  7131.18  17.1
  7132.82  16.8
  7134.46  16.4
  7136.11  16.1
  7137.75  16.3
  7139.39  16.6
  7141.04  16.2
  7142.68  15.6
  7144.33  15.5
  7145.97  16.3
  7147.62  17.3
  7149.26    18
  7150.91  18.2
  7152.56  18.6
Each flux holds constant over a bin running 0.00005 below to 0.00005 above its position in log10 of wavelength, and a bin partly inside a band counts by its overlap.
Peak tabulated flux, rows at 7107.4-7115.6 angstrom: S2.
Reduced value 19.1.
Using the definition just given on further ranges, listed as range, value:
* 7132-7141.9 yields 16.8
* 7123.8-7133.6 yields 17.1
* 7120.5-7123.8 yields 17.2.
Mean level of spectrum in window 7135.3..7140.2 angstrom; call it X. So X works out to 16.4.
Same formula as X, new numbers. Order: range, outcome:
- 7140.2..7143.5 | 15.9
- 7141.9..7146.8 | 15.8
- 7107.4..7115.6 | 18.4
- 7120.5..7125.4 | 16.7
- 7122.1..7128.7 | 16.4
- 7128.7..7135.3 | 16.8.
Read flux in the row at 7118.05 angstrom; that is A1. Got 17.7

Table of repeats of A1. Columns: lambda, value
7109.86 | 17.6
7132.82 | 16.8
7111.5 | 18.4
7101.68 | 16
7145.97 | 16.3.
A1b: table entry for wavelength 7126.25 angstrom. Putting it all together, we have 16.2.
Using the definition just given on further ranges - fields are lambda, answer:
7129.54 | 17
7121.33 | 17.2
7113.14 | 19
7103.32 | 15.9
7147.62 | 17.3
